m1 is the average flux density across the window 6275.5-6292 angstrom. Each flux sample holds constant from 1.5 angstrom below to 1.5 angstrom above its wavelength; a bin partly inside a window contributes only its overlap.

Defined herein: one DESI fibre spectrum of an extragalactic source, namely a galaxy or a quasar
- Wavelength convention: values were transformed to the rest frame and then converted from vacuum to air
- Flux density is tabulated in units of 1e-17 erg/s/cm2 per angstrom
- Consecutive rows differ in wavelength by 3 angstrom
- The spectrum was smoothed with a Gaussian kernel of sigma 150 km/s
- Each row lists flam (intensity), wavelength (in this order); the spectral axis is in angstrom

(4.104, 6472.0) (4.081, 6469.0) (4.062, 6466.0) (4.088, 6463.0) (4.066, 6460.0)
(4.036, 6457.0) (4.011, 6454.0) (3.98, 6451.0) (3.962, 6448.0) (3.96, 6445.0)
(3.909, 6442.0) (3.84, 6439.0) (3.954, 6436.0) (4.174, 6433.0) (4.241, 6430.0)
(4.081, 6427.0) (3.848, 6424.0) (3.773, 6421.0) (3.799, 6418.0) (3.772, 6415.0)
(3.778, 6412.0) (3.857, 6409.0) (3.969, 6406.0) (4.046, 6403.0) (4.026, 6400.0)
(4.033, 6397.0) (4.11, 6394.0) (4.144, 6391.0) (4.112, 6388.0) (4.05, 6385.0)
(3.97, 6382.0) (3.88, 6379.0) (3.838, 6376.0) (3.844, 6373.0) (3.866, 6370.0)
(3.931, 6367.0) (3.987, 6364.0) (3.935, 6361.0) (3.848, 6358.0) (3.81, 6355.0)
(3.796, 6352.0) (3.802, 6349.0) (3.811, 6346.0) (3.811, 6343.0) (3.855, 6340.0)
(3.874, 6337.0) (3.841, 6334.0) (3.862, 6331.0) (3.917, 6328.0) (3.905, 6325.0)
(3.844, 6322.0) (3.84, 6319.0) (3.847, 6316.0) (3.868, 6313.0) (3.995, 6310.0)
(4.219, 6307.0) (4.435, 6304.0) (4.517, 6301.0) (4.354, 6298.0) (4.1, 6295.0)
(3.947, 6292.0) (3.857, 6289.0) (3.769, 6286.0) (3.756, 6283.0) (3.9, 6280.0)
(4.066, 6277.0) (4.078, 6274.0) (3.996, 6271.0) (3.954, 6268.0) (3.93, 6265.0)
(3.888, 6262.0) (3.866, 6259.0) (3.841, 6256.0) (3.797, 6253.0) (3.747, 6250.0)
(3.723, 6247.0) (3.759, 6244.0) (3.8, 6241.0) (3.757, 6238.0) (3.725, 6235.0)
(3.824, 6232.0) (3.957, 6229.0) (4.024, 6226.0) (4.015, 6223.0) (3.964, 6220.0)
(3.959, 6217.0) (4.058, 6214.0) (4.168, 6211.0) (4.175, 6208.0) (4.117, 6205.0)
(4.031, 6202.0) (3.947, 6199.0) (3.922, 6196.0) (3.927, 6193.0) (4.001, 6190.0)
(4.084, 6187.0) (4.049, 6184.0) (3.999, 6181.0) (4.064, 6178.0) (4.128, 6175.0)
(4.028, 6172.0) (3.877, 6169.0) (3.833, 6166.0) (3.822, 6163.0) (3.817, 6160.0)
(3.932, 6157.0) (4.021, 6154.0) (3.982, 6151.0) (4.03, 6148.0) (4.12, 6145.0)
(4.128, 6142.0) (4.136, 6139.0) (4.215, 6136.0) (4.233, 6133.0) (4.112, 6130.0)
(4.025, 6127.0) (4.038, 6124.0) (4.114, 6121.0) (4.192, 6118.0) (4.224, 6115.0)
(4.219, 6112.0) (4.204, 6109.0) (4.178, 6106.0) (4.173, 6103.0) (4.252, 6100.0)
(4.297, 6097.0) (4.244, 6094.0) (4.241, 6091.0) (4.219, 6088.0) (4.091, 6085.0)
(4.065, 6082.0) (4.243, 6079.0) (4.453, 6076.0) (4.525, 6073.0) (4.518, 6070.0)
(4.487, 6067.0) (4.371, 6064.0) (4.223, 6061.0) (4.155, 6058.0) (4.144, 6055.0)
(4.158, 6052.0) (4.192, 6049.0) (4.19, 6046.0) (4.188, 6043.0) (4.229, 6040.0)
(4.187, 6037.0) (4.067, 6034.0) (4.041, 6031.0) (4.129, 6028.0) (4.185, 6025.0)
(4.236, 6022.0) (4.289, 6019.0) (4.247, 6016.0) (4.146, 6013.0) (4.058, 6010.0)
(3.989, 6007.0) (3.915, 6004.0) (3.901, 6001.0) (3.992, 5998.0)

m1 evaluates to 3.88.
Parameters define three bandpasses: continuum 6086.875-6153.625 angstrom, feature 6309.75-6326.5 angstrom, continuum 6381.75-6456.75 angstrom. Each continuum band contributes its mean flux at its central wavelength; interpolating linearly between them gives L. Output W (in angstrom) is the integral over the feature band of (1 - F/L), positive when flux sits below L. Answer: 0.7 angstrom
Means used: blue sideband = 4.16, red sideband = 3.98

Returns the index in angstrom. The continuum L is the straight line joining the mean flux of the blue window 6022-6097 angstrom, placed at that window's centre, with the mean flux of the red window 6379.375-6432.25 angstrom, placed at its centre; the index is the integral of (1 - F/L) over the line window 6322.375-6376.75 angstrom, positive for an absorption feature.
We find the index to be 2.1 angstrom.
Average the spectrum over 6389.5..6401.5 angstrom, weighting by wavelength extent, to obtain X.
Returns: 4.08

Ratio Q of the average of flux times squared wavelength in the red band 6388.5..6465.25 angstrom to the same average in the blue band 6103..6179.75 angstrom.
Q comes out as 1.1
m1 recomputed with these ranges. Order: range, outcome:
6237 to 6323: 3.95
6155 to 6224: 4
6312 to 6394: 3.9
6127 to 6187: 4.03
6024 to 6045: 4.15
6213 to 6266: 3.87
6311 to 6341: 3.87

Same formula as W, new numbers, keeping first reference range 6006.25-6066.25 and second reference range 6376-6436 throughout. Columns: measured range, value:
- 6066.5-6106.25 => -1.3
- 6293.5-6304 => -0.8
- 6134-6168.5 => 0.9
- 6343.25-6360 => 0.8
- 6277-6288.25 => 0.6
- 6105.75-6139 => -0.2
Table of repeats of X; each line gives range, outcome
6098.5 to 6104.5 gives 4.21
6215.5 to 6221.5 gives 3.96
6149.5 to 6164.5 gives 3.91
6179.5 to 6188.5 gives 4.04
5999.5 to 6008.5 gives 3.94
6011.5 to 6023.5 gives 4.23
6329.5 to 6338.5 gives 3.86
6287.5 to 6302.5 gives 4.16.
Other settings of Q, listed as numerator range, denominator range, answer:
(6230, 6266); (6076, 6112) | 0.95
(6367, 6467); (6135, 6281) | 1.07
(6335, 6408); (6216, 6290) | 1.05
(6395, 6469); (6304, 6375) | 1.05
